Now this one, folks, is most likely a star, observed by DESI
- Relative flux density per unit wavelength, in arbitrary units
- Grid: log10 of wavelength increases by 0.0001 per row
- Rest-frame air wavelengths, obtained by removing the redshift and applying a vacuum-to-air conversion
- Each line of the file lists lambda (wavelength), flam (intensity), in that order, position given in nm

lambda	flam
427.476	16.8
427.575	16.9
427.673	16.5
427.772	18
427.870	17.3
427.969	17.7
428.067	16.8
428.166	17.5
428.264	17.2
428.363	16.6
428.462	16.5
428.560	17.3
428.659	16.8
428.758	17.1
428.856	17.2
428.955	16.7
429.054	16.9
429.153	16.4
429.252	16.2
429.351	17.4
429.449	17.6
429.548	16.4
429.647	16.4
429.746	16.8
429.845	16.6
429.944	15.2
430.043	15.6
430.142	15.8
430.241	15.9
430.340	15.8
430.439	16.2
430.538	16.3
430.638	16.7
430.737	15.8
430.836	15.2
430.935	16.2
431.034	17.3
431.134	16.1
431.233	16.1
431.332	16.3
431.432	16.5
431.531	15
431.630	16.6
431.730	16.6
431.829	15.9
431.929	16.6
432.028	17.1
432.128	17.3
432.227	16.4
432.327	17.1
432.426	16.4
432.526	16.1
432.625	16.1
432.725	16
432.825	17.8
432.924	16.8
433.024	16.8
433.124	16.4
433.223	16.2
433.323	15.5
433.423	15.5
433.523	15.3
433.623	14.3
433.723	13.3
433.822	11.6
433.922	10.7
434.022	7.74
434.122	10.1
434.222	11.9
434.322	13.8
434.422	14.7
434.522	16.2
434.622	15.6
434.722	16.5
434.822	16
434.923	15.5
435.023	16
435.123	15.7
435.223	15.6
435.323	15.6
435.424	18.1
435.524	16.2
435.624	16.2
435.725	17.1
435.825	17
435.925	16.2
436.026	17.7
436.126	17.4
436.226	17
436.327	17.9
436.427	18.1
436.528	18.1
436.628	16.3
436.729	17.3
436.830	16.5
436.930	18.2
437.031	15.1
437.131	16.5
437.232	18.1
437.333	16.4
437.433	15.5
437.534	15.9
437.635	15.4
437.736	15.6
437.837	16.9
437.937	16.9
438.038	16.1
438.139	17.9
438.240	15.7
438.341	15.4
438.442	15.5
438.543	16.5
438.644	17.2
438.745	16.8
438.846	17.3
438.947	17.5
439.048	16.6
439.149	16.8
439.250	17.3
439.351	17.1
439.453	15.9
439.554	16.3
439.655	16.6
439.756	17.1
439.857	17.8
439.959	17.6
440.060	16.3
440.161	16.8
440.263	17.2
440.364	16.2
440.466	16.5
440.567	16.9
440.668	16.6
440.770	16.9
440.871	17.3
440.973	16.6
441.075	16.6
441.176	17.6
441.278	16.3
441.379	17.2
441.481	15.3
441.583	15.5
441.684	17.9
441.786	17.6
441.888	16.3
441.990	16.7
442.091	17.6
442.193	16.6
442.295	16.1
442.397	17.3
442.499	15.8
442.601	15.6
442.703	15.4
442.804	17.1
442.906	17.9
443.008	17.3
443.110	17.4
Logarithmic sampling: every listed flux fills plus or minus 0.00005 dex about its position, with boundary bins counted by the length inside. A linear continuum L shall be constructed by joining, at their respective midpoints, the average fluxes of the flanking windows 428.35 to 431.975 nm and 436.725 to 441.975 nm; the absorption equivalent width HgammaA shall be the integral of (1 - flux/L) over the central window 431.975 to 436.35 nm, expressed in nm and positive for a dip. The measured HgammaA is 0.26 nm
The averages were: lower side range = 16.4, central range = 15.5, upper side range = 16.7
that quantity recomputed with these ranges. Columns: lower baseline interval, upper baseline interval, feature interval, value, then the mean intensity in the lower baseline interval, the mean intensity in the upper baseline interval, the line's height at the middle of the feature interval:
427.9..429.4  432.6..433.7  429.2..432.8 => 0.02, 17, 16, 16.4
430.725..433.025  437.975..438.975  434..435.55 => 0.16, 16.4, 16.6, 16.5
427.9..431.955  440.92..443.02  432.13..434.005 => 0.13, 16.5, 16.7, 16.5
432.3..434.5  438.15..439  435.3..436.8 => -0.15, 14.5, 16.6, 15.6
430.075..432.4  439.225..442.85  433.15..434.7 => 0.27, 16.3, 16.7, 16.4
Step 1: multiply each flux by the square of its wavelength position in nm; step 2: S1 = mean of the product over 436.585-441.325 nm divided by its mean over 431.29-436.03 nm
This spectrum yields 1.1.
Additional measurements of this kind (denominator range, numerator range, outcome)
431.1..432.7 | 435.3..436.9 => 1.06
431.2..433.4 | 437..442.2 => 1.05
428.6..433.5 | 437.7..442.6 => 1.06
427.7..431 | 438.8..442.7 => 1.06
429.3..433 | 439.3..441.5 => 1.07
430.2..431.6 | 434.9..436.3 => 1.05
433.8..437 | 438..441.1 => 1.09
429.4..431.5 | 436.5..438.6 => 1.05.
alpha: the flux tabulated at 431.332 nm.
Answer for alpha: 16.3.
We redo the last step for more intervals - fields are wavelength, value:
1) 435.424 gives 18.1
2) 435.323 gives 15.6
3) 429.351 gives 17.4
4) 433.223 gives 16.2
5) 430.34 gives 15.8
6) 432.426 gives 16.4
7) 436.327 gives 17.9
